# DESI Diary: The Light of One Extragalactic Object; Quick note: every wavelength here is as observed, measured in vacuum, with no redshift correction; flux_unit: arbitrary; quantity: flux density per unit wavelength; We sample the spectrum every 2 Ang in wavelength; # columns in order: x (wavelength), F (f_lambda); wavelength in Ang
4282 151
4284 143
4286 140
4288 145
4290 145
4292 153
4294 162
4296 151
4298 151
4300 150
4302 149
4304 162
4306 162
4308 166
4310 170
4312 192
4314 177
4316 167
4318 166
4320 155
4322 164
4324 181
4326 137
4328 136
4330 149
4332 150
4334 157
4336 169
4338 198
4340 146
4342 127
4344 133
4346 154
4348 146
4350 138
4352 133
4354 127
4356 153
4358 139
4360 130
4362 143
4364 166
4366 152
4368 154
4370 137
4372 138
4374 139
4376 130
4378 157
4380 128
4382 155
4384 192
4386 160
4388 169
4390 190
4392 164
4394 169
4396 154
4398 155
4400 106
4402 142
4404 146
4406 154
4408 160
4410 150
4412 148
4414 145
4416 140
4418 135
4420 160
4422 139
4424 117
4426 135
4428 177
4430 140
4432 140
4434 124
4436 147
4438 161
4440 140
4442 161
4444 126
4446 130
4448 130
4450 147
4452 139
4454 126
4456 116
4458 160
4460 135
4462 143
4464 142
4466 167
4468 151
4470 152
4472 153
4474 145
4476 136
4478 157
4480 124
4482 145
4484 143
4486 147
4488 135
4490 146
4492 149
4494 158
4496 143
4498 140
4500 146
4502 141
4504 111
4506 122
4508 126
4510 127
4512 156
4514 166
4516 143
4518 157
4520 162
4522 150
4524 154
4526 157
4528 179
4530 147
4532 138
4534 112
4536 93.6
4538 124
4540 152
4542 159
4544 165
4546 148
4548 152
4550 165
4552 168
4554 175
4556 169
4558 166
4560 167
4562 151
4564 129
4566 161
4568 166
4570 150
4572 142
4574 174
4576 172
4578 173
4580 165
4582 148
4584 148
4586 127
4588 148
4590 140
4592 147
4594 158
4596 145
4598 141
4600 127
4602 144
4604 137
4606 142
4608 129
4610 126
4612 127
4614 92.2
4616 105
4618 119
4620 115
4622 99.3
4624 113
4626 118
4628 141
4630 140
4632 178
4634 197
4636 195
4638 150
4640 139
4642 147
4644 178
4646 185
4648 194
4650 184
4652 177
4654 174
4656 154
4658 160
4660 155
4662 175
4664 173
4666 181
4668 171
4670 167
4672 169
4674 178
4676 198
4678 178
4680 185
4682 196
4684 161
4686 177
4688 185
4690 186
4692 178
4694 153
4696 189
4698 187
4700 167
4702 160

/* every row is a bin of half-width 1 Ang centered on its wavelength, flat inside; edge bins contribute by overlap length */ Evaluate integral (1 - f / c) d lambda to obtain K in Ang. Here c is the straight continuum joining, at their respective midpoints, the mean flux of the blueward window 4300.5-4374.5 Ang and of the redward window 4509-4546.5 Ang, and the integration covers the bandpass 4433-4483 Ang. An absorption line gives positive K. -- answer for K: 2.3 Ang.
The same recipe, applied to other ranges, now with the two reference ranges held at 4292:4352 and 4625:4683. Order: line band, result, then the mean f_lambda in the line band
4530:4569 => 3.7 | 150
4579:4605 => 3.6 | 144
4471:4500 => 3.4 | 144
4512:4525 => 0.7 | 155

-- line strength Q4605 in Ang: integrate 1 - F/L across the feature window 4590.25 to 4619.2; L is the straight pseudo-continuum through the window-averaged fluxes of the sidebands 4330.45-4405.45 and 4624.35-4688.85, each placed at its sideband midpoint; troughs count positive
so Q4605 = 6.07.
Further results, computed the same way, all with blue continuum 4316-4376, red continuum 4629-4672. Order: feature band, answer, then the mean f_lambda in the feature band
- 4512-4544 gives 2.9 Ang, 147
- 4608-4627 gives 6.1 Ang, 114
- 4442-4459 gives 2.2 Ang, 136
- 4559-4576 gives 0.9 Ang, 156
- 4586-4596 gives 1.2 Ang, 146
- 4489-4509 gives 2.7 Ang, 138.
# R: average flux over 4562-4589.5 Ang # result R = 154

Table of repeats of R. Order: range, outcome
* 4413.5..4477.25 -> 143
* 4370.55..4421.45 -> 151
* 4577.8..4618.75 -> 137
